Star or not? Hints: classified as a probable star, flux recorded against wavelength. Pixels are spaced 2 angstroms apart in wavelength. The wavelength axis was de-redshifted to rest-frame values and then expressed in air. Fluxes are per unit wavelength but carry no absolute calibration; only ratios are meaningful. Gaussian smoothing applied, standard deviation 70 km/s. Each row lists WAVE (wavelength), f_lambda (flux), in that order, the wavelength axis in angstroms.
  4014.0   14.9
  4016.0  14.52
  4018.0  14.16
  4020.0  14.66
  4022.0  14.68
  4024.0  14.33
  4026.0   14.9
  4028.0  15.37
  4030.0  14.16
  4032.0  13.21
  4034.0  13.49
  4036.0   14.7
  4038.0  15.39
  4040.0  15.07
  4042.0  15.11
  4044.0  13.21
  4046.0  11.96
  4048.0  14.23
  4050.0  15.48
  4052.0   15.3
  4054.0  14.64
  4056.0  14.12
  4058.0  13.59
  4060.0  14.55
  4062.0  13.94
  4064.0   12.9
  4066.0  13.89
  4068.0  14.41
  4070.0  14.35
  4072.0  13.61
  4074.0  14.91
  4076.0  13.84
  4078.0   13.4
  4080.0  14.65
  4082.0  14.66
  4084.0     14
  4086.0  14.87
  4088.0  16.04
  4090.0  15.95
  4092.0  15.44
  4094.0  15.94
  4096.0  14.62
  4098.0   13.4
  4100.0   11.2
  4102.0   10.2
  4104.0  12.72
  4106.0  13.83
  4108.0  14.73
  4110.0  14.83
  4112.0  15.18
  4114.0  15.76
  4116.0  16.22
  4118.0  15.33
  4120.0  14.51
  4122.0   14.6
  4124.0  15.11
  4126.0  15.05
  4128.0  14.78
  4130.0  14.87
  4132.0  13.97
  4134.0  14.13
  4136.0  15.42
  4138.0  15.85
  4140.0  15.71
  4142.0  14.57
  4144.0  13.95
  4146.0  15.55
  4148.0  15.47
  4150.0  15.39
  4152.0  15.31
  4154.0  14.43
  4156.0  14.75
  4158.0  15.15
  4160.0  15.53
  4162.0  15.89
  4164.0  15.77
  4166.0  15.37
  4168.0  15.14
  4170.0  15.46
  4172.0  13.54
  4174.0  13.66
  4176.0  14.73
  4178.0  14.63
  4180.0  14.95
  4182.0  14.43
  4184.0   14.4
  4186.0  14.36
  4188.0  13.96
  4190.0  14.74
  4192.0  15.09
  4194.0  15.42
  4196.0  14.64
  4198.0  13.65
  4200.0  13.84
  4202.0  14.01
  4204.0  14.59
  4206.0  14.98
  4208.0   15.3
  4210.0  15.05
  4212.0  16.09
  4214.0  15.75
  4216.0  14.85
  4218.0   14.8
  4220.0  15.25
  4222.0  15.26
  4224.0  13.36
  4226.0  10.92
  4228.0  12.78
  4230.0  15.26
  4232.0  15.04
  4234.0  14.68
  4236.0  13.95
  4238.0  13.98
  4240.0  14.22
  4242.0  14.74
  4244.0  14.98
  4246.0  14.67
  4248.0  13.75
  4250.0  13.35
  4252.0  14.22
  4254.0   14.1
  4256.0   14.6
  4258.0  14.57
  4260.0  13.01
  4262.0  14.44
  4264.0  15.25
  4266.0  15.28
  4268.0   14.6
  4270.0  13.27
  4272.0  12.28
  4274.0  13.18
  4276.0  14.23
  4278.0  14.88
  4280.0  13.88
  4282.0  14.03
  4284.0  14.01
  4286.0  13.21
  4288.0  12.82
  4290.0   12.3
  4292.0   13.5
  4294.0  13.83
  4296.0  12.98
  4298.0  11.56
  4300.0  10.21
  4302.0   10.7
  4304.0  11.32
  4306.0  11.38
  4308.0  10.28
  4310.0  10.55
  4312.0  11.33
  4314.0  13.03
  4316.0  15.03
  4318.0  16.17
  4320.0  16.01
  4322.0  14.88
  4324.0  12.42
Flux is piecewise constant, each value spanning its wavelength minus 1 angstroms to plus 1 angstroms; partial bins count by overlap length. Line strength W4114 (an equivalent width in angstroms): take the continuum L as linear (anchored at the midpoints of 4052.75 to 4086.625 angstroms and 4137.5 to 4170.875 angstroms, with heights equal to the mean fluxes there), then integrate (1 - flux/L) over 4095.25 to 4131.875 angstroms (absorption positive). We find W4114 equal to 1.1 angstroms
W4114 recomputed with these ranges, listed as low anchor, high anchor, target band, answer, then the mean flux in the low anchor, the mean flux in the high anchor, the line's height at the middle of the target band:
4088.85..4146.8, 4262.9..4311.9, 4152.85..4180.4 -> -1.6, 14.6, 12.9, 14.1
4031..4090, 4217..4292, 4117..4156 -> -2.1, 14.3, 14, 14.2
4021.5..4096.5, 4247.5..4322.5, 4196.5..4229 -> -1.7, 14.4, 13.4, 13.7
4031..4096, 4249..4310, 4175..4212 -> -2.6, 14.4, 13.2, 13.7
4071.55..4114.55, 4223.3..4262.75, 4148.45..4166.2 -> -1.4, 14.3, 14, 14.2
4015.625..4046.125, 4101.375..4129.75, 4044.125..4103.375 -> 1.4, 14.4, 14.6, 14.5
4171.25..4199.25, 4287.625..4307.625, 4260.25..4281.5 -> -2.6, 14.4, 12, 12.6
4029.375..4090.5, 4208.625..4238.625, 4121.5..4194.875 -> -2.5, 14.3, 14.5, 14.4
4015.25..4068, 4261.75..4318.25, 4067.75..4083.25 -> -0.1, 14.3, 13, 14.1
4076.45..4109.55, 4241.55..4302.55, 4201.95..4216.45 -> -1.4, 14.1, 13.6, 13.8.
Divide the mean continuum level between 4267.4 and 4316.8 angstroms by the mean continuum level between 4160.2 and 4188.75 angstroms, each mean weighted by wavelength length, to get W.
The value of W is 0.86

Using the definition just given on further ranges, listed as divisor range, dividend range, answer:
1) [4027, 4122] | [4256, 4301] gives 0.95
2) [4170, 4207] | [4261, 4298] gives 0.95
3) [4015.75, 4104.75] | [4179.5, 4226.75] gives 1.03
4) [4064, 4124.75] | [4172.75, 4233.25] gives 1.01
